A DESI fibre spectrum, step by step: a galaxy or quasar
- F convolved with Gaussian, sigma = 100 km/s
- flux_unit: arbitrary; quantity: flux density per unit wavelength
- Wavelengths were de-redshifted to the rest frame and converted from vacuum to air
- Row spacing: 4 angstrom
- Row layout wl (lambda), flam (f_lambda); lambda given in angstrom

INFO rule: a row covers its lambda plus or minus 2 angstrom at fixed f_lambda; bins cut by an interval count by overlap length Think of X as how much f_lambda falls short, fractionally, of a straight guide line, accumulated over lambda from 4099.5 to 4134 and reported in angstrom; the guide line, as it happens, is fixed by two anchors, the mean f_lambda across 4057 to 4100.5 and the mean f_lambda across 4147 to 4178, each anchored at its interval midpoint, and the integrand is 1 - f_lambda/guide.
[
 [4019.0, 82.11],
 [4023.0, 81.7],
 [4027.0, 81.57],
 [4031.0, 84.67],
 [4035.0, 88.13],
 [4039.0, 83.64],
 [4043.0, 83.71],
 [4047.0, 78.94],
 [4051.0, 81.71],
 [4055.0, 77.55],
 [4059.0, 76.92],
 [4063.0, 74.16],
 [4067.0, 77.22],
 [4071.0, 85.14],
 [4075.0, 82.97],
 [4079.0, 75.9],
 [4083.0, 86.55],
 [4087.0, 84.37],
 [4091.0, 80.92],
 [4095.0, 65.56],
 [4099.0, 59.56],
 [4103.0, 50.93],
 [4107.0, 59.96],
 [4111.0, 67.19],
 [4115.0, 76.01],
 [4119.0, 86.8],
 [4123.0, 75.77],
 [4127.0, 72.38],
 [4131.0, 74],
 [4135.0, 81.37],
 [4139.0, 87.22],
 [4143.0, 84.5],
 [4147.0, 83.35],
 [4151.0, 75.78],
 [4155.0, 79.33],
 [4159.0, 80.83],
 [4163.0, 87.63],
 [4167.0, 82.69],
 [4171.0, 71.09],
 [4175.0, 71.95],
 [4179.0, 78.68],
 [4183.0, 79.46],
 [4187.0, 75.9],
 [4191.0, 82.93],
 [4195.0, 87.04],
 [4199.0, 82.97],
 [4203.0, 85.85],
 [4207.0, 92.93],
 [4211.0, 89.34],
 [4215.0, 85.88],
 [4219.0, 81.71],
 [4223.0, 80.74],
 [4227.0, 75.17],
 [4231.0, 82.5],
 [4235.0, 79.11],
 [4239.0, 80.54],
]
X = 3.5 angstrom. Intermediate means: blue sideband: 77.4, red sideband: 78.8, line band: 70.2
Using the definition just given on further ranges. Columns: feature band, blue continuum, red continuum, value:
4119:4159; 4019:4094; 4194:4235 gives 1.4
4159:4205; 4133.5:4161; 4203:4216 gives 2.8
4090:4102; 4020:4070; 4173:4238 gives 2.2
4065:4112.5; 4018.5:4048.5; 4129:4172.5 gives 5.2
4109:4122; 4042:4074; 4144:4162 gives 0.6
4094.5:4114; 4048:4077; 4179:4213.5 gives 4.8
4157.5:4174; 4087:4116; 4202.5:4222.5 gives -0.4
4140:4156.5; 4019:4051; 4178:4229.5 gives 0.4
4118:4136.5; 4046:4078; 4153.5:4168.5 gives 0.9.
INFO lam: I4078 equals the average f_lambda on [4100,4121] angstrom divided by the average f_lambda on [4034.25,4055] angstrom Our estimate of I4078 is 0.82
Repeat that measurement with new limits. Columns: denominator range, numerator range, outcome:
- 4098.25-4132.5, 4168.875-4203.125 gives 1.14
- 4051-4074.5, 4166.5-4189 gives 0.97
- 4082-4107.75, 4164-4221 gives 1.18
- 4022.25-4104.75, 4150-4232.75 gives 1.04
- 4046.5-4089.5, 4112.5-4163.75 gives 1.00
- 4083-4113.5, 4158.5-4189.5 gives 1.15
